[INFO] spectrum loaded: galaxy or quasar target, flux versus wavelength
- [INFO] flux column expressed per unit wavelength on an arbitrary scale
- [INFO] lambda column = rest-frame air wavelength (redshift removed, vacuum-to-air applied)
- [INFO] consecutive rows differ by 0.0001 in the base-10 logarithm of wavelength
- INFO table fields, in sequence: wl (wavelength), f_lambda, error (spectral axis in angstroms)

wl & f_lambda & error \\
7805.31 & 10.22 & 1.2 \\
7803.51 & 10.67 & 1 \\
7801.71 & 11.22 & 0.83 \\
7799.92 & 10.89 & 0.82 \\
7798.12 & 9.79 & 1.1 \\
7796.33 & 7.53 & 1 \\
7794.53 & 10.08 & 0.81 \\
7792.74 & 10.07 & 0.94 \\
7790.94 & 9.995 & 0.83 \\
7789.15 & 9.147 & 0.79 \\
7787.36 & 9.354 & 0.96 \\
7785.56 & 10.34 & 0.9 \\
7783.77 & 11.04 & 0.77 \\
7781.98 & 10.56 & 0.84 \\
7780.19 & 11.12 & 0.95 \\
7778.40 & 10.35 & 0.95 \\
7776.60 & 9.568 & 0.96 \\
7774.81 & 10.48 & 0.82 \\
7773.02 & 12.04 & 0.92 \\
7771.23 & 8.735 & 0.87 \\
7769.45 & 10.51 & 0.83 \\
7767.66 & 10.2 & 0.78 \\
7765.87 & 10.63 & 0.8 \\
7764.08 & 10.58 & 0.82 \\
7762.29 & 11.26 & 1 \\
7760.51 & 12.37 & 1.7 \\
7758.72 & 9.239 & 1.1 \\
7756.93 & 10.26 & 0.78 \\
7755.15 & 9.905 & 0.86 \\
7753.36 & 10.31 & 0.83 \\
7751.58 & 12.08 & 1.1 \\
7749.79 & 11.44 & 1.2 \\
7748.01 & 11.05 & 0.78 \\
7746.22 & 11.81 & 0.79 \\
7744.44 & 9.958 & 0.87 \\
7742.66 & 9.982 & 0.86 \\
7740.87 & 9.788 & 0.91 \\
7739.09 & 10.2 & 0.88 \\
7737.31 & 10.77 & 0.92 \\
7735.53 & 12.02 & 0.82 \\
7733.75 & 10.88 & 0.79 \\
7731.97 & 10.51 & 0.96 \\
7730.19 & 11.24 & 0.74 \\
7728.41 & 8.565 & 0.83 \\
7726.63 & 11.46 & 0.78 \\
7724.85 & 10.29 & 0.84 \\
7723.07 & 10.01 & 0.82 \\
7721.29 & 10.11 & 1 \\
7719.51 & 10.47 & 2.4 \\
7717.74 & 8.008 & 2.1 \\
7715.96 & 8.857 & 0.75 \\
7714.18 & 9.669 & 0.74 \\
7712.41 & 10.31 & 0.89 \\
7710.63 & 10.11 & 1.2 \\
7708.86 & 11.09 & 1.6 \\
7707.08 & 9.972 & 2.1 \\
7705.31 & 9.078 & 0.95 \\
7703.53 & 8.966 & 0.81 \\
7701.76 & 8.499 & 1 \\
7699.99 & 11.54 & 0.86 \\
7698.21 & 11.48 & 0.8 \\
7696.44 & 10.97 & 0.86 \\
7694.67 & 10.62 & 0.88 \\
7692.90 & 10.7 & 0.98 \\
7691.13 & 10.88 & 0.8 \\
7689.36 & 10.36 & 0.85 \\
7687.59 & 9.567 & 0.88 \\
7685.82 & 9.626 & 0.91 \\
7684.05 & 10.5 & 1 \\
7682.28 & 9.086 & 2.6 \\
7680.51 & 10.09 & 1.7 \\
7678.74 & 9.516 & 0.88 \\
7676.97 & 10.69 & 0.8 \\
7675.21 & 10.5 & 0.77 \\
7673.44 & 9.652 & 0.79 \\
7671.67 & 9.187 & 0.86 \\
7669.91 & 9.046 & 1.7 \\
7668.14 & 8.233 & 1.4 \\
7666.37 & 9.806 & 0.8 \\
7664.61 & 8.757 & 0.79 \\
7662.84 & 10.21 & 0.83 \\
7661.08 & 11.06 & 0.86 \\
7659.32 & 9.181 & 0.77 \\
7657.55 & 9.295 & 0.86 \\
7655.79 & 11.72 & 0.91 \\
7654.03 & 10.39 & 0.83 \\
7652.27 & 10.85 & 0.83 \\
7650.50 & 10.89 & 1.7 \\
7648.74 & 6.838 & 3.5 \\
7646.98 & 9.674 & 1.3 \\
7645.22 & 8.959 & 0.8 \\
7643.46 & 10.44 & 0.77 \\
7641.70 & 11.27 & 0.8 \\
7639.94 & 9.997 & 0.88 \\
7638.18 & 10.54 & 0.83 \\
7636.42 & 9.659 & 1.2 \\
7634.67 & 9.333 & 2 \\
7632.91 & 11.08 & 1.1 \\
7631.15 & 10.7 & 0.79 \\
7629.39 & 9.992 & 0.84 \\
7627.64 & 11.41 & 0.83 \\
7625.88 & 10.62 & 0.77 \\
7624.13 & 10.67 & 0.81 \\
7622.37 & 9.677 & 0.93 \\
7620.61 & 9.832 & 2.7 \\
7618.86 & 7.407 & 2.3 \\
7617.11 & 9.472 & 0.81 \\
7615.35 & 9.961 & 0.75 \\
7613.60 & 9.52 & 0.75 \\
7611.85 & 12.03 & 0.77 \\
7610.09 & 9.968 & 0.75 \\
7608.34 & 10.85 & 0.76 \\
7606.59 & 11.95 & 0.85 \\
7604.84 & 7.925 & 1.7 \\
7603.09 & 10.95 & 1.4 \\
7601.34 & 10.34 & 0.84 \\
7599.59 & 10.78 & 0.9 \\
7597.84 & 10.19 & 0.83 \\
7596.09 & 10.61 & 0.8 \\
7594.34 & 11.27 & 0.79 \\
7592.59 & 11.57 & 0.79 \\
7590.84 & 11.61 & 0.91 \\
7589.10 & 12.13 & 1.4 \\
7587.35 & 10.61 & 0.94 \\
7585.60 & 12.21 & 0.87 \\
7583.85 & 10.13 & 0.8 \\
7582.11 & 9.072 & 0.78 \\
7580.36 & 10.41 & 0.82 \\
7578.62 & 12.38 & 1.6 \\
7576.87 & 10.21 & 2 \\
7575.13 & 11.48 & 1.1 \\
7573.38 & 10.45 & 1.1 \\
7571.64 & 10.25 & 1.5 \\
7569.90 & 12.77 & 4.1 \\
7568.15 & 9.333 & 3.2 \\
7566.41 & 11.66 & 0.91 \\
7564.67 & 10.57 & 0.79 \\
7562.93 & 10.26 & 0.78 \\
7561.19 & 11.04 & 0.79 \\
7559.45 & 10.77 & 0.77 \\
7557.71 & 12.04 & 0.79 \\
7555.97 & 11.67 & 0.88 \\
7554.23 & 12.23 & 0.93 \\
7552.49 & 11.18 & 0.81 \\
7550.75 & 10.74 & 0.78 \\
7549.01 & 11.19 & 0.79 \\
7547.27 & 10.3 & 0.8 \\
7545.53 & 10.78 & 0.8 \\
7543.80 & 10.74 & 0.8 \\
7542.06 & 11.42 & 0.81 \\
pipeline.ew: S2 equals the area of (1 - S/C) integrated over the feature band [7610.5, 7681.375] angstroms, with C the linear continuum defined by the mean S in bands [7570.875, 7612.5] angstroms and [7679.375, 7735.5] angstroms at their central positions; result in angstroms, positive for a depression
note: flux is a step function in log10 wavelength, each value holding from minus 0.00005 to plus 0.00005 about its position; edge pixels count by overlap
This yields 3.6 angstroms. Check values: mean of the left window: 10.8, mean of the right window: 10.1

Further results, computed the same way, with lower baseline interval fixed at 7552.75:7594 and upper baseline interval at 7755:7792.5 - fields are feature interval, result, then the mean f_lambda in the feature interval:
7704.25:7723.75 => 1.48 angstroms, 9.78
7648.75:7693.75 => 3.38 angstroms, 9.93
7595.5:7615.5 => 0.97 angstroms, 10.4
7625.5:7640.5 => 0.69 angstroms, 10.4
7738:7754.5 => -0.40 angstroms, 10.7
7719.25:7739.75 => -0.04 angstroms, 10.5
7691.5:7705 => 0.36 angstroms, 10.4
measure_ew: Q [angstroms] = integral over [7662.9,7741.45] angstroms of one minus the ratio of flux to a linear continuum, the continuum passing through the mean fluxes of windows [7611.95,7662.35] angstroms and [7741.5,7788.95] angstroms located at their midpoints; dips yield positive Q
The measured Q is 2.0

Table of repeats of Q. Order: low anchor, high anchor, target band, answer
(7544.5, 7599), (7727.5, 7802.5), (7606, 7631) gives 1.4 angstroms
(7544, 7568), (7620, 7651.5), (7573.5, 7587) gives -0.1 angstroms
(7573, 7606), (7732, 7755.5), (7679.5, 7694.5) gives 0.9 angstroms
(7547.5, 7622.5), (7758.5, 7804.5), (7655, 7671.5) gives 1.4 angstroms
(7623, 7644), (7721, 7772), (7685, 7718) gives 1.5 angstroms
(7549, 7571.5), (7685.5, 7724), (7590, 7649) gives 2.6 angstroms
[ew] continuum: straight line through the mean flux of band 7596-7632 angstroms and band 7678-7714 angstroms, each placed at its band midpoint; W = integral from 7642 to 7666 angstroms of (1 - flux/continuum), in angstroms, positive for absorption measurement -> 0.7 angstroms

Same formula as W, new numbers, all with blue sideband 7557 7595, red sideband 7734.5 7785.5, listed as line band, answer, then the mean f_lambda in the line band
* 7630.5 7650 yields 1.81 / 9.87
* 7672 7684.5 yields 0.99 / 9.95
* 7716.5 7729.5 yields 1.07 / 9.84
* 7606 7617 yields 0.34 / 10.6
